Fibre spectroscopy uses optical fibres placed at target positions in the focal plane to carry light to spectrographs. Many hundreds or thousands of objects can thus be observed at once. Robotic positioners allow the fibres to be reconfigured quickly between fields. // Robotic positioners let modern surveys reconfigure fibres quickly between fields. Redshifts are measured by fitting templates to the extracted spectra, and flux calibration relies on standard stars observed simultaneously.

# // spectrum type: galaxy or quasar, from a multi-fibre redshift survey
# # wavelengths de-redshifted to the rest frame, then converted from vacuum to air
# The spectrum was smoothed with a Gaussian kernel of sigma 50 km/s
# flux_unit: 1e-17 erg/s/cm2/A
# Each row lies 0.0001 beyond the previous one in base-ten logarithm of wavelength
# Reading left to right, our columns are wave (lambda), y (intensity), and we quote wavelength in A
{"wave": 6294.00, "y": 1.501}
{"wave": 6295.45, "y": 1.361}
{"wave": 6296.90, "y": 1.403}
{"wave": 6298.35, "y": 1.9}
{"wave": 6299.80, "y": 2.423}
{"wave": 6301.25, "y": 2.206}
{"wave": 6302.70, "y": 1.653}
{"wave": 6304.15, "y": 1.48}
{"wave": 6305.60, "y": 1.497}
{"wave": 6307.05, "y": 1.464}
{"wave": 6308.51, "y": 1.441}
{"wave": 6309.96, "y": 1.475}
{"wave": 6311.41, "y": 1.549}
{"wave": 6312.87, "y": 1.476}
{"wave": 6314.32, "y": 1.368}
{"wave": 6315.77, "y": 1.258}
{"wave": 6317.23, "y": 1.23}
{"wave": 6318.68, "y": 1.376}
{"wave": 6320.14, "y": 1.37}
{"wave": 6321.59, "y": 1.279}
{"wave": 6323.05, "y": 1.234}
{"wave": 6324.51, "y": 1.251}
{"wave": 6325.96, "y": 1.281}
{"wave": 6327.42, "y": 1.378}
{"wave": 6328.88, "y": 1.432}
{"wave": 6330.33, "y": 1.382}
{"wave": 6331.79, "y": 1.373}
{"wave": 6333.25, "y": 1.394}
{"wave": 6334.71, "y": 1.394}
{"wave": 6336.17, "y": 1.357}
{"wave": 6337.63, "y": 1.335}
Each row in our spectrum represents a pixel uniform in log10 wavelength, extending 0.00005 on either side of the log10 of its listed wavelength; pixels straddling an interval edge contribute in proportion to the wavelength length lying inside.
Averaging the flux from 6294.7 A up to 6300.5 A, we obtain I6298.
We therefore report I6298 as 1.77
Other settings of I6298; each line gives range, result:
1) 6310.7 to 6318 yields 1.38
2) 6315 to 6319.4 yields 1.29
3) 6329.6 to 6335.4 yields 1.39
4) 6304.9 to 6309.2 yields 1.47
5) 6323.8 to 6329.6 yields 1.34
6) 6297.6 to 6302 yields 2.17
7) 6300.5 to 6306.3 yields 1.71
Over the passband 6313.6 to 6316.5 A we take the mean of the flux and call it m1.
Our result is 1.31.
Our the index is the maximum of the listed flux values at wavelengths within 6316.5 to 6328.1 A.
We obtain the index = 1.378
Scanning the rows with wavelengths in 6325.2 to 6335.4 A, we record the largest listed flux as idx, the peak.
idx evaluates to 1.432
